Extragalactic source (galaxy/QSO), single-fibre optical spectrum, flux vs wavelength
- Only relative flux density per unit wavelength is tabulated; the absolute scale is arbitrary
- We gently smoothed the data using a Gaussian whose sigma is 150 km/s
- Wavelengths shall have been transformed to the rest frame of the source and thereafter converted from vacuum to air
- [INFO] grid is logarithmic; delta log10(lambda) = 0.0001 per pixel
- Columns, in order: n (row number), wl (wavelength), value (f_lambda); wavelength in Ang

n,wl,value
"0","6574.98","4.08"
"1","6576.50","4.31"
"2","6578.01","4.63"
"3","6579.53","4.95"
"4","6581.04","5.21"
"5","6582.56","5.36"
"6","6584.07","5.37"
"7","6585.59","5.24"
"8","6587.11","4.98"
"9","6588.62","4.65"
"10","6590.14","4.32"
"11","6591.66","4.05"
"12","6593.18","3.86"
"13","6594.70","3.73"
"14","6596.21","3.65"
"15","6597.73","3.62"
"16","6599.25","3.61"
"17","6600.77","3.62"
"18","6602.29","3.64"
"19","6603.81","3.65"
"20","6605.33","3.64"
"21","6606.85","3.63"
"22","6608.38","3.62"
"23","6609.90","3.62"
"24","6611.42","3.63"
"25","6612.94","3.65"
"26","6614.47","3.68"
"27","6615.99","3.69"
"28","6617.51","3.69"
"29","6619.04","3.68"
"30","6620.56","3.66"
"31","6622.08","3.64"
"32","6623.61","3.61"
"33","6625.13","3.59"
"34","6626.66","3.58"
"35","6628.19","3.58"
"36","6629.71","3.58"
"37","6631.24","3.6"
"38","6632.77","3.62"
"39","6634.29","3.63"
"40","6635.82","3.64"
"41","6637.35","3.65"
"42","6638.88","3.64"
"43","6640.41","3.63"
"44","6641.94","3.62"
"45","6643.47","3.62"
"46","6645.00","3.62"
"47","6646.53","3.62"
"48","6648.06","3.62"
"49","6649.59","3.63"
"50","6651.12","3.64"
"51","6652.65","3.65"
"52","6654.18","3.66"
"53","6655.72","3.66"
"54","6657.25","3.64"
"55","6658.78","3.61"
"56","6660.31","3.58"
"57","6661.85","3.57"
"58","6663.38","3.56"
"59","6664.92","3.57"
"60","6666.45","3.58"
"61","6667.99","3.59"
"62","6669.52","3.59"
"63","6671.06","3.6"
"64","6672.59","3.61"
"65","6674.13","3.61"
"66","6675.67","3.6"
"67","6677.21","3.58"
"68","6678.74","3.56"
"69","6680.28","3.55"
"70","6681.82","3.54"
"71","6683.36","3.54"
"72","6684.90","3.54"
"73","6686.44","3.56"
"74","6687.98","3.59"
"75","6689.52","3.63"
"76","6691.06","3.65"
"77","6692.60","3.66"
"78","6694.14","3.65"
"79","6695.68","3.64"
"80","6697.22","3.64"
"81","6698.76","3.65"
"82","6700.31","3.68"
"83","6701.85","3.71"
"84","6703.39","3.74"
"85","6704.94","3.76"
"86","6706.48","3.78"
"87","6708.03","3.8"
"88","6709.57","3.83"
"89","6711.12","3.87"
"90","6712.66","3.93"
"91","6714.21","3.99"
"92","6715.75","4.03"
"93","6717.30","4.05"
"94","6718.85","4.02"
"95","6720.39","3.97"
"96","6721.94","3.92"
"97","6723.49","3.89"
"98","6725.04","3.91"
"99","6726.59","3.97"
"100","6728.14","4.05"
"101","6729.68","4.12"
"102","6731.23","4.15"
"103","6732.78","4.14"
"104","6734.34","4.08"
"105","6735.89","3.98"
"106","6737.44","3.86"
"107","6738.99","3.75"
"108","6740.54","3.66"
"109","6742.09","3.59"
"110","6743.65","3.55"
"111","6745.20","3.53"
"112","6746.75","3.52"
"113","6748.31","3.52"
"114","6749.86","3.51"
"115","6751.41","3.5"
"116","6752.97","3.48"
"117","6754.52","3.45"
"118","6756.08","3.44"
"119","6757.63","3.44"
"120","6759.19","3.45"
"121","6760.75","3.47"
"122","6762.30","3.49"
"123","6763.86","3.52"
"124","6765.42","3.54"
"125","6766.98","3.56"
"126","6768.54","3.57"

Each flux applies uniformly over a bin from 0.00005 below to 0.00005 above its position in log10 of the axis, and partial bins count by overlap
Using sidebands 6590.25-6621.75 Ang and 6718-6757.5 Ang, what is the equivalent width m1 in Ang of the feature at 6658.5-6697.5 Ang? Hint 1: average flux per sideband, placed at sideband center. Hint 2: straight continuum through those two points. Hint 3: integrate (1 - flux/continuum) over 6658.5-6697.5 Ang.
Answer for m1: 1.5 Ang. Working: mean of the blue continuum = 3.69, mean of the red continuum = 3.78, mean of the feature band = 3.59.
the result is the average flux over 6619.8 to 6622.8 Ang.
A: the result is 3.66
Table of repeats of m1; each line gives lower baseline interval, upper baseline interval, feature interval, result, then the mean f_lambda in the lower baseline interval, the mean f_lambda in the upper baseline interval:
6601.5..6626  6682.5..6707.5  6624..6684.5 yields 0.7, 3.64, 3.65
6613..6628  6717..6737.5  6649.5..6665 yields 0.6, 3.64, 4.01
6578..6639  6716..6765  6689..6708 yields 0.6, 3.94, 3.74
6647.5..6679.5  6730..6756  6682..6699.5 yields 0.1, 3.61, 3.7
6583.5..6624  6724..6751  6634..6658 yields 1.5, 3.9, 3.81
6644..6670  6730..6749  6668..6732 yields -0.9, 3.61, 3.78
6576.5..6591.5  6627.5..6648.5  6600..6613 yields 2.2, 4.9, 3.62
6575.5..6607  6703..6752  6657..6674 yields 1.9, 4.28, 3.84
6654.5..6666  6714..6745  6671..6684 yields 0.4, 3.6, 3.93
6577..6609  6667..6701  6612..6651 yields 3.3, 4.24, 3.6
